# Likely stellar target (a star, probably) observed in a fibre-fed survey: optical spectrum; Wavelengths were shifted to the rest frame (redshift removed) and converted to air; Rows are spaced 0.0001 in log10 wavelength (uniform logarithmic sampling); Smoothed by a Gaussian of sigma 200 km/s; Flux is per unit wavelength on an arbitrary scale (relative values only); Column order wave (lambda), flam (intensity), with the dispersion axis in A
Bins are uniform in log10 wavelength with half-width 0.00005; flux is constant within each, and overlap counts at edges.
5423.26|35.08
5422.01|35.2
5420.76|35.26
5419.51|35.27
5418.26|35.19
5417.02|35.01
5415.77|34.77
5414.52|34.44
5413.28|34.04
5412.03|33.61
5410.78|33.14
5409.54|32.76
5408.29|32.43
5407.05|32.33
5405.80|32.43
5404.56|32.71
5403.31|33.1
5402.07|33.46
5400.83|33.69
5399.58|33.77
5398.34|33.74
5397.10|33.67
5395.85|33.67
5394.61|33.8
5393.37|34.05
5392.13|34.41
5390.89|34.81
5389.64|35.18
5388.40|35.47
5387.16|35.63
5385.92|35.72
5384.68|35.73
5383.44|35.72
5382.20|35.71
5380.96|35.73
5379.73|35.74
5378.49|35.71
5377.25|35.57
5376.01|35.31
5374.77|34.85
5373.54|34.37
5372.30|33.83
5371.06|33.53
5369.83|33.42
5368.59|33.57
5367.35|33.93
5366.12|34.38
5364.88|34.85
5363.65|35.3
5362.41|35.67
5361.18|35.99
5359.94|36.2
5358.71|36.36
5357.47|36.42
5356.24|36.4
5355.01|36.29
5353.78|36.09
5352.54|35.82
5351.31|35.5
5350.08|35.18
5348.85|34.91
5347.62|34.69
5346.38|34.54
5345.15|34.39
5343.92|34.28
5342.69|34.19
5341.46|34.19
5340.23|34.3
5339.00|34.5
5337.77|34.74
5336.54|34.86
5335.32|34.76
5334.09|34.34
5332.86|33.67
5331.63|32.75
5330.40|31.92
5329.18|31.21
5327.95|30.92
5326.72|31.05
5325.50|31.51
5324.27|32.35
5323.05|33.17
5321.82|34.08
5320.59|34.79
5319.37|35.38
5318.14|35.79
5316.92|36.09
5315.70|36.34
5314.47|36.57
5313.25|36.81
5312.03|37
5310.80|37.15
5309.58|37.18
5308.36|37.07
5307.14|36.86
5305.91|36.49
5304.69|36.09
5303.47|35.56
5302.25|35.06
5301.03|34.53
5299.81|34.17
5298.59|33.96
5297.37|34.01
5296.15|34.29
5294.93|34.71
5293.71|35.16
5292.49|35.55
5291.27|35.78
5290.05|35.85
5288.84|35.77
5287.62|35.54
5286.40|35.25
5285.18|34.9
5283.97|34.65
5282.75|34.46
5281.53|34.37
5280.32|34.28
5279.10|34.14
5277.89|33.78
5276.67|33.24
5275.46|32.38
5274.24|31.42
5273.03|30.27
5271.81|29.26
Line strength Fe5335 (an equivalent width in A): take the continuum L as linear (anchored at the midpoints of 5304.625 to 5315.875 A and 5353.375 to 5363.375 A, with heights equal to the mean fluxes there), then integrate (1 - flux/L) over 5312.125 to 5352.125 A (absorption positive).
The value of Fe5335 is 2.5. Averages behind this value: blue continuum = 36.8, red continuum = 36.2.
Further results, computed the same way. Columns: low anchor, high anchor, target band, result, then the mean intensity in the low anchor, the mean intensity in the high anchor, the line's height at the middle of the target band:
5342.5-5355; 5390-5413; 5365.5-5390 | -0.57 A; 35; 33.4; 34.2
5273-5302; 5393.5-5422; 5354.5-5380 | -0.86 A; 34.4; 33.8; 34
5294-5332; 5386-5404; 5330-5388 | -0.88 A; 34.7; 34.2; 34.4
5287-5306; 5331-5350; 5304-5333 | 0.04 A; 35.1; 34.4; 34.7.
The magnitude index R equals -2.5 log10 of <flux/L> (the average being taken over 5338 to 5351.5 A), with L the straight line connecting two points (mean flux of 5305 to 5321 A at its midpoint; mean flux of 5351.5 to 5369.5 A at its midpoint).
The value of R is 0.04 mag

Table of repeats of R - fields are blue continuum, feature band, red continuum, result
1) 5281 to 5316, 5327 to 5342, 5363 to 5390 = 0.06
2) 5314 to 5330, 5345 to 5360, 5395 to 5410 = -0.07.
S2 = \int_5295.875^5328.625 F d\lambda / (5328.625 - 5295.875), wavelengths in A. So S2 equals 35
